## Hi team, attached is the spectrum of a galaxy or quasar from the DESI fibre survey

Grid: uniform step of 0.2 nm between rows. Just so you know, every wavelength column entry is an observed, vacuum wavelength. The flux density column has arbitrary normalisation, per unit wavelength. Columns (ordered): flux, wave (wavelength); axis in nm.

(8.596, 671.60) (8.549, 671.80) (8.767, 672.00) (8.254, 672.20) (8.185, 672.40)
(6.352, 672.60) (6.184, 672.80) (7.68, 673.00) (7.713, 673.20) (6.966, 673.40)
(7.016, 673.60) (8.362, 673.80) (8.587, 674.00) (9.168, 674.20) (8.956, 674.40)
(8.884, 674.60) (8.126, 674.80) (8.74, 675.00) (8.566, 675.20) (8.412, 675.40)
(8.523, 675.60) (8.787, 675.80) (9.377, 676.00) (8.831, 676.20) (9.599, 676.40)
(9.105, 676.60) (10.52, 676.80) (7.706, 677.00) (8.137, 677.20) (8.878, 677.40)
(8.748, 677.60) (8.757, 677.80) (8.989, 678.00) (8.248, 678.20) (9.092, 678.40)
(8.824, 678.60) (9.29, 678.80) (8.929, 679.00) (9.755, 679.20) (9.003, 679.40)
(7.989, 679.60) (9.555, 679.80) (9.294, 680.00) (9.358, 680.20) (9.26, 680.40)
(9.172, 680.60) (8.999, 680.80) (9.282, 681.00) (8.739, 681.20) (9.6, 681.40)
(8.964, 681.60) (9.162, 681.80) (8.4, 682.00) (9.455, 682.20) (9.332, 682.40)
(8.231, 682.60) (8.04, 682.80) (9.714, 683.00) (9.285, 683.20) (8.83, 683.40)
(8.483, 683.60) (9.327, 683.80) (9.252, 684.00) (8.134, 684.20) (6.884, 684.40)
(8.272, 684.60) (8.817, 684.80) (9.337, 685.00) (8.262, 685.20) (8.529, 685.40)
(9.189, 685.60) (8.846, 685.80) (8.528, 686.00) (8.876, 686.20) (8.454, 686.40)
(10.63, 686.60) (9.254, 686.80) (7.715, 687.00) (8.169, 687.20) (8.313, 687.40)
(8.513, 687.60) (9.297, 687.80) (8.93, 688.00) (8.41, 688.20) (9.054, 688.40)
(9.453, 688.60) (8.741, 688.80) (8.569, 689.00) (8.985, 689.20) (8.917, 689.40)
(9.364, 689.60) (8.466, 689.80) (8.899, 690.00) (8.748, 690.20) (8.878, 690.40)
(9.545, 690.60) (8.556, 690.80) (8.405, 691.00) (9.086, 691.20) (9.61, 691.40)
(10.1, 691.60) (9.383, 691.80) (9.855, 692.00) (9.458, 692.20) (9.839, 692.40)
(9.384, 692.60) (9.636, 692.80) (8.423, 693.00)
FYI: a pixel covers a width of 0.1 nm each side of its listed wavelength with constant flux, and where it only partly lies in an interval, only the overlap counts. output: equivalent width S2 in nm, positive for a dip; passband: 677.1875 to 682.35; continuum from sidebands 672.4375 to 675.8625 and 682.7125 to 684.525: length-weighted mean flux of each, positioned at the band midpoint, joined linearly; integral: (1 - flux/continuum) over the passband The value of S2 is -0.37 nm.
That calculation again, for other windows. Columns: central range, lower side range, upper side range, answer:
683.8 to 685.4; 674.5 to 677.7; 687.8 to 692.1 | 0.08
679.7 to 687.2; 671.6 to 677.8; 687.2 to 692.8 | -0.10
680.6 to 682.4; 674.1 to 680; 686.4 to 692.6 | -0.03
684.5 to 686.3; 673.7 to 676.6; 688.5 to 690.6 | 0.03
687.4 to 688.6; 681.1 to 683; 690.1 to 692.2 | 0.04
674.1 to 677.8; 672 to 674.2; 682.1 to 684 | -0.37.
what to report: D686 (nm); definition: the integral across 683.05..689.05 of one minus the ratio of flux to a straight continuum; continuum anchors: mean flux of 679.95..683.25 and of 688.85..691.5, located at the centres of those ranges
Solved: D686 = 0.159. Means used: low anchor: 9.07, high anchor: 8.92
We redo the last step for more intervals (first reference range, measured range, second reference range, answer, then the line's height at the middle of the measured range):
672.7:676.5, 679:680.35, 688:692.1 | -0.09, 8.57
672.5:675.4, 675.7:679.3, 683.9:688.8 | -0.35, 8.18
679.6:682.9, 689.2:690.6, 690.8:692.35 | 0.06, 9.32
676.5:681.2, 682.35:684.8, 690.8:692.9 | 0.14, 9.15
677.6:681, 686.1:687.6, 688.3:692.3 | 0.05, 9.08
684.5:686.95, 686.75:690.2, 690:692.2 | 0.11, 9.06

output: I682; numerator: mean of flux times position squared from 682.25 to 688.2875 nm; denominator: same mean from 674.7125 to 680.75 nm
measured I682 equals 1.00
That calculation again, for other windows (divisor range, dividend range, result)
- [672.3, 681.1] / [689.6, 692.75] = 1.11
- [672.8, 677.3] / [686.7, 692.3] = 1.10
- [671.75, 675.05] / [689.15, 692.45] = 1.21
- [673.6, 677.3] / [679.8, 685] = 1.04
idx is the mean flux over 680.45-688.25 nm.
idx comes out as 8.82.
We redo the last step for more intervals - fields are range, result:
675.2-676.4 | 8.84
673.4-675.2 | 8.4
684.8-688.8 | 8.83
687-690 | 8.77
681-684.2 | 8.97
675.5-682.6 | 9.01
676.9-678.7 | 8.6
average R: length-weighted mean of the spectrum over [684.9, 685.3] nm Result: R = 8.8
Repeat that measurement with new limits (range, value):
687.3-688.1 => 8.76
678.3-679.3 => 9.18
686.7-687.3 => 8.38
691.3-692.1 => 9.74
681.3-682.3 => 9.12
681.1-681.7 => 9.1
